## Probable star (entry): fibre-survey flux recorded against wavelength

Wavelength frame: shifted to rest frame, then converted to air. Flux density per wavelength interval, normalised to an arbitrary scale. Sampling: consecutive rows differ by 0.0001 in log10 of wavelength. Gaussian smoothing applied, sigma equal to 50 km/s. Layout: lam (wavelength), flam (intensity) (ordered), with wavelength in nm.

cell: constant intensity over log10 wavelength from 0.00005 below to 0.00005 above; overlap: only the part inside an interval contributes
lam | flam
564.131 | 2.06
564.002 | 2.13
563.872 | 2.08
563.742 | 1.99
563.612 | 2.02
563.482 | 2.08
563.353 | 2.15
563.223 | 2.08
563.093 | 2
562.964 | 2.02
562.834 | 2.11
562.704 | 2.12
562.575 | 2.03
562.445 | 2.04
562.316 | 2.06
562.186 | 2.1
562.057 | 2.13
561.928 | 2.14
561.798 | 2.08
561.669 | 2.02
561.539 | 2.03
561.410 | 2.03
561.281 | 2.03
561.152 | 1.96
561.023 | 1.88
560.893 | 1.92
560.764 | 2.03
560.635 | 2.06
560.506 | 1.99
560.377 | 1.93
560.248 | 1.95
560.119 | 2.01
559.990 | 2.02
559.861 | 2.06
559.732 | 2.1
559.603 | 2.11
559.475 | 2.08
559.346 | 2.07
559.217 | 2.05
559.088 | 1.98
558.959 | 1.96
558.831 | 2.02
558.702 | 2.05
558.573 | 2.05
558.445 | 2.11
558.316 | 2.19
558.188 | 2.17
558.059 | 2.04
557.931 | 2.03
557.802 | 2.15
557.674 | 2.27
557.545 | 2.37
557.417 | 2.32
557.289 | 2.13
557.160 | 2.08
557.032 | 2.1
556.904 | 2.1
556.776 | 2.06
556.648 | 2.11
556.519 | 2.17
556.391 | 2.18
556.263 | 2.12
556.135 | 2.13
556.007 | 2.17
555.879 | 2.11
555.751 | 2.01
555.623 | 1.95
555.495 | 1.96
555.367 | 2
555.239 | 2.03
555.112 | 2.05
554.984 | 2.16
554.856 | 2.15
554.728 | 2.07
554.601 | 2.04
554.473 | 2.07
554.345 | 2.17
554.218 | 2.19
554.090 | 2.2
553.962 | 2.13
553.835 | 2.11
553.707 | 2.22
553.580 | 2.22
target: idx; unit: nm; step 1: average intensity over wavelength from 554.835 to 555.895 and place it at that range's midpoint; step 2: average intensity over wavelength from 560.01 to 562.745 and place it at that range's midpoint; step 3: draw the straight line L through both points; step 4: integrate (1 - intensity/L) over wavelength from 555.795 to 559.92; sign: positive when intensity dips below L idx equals -0.16 nm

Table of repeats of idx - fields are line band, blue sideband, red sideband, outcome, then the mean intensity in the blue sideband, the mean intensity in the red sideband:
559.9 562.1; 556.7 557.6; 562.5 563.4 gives 0.09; 2.17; 2.07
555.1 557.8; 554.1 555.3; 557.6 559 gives -0.02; 2.11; 2.1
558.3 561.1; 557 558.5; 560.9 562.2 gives 0.10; 2.16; 2.03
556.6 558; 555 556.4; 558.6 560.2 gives -0.07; 2.06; 2.04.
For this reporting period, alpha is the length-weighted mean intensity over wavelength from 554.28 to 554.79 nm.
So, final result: 2.09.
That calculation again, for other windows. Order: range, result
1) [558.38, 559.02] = 2.04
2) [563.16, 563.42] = 2.12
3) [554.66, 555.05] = 2.13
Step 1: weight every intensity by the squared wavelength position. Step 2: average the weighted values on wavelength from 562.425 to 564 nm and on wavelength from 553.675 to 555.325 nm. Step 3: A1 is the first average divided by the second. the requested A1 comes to 1.0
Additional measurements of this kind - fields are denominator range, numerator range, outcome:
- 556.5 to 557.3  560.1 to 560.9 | 0.96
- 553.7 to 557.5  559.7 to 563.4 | 0.99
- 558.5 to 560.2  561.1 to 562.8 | 1.02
